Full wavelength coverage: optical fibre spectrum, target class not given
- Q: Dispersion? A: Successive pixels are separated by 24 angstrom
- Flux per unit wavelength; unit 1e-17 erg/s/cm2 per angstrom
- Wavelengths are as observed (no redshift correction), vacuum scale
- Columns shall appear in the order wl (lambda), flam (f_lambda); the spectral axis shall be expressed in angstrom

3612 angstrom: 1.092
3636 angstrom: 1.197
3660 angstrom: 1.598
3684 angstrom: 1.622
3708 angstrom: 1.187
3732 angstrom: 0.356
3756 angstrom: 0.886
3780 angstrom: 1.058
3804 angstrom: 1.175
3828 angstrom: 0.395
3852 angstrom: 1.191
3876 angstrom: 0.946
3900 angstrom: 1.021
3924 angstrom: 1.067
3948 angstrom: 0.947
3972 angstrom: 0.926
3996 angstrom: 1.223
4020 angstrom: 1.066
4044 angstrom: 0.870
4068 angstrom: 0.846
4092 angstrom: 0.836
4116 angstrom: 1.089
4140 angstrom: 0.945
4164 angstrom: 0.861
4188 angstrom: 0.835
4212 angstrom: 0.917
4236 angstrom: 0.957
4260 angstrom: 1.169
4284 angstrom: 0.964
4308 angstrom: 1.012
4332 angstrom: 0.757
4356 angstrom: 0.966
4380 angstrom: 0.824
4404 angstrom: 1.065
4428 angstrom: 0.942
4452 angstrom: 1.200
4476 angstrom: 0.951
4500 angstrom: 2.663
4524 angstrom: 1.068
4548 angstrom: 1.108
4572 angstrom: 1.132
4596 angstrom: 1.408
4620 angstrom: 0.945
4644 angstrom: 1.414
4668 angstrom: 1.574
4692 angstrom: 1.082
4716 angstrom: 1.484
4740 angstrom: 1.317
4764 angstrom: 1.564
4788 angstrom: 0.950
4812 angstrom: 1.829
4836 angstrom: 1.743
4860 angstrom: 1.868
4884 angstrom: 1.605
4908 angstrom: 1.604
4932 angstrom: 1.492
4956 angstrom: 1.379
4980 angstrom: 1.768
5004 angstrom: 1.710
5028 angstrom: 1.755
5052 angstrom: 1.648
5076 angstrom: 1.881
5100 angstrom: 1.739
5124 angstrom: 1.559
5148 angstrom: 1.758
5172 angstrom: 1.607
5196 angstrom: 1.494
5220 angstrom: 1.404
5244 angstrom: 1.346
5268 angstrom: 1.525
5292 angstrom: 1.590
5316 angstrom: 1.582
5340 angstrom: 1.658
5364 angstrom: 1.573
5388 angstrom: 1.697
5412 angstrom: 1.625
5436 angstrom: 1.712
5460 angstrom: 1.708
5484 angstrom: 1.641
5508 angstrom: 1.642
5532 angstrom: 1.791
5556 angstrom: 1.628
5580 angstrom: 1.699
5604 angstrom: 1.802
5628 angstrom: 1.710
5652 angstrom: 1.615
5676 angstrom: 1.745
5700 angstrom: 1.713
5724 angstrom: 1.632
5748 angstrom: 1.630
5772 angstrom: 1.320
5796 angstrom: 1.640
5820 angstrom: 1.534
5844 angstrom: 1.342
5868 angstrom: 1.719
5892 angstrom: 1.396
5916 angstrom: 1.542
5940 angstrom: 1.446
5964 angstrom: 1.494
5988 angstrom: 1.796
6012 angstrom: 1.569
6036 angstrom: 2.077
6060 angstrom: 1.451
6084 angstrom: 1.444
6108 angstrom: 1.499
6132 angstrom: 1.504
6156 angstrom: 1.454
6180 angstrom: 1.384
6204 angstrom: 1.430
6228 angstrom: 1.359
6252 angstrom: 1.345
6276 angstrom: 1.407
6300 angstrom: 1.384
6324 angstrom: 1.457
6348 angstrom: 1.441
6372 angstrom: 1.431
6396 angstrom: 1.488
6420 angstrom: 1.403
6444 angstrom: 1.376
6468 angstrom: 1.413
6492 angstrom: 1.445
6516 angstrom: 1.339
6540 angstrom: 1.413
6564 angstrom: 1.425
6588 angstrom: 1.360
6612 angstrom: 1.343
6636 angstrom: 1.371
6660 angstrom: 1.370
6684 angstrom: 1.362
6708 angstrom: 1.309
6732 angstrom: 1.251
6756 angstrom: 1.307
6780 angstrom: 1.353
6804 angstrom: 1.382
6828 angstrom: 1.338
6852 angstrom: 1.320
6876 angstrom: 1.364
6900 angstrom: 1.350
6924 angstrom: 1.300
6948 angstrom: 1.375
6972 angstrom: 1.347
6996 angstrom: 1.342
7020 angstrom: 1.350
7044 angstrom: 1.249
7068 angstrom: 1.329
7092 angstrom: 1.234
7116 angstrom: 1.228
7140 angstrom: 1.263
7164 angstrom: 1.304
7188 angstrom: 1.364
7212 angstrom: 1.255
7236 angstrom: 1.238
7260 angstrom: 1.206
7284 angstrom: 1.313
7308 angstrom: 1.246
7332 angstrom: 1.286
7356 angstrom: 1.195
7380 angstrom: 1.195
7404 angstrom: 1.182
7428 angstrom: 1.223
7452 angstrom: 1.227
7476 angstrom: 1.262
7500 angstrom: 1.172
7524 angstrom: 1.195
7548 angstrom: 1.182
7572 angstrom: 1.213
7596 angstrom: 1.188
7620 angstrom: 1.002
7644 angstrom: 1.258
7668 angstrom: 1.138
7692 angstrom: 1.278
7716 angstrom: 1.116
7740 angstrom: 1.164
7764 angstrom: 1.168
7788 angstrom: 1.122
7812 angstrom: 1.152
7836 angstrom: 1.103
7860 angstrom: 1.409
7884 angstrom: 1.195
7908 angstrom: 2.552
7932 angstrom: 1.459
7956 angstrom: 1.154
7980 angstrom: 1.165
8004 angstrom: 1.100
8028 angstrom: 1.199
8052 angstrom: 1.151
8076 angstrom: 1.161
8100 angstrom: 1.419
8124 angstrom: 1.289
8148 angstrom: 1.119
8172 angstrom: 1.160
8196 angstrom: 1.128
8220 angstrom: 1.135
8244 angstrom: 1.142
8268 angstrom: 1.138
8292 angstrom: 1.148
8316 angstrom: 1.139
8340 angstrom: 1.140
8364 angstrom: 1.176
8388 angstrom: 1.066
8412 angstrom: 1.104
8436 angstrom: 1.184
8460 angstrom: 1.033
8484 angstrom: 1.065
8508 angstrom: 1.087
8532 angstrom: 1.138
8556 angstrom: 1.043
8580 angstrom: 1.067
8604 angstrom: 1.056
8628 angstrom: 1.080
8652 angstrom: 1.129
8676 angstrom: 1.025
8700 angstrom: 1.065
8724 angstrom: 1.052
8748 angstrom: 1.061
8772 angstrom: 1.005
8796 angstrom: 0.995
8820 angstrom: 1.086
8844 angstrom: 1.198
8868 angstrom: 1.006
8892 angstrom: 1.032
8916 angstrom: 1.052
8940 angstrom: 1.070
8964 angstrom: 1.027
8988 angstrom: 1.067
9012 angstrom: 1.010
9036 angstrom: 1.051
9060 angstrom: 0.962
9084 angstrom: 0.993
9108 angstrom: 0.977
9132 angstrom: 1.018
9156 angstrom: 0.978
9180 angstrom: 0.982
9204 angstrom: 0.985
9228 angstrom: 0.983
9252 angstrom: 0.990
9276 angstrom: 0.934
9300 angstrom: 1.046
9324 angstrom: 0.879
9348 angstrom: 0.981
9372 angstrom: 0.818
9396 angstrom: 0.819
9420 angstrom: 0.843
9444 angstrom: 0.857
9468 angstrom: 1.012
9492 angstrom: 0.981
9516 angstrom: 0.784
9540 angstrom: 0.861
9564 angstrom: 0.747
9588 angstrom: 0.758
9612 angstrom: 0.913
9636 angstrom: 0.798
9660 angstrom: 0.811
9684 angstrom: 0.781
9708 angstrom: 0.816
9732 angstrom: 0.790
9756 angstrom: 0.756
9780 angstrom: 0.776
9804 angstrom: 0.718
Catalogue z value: 0.205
